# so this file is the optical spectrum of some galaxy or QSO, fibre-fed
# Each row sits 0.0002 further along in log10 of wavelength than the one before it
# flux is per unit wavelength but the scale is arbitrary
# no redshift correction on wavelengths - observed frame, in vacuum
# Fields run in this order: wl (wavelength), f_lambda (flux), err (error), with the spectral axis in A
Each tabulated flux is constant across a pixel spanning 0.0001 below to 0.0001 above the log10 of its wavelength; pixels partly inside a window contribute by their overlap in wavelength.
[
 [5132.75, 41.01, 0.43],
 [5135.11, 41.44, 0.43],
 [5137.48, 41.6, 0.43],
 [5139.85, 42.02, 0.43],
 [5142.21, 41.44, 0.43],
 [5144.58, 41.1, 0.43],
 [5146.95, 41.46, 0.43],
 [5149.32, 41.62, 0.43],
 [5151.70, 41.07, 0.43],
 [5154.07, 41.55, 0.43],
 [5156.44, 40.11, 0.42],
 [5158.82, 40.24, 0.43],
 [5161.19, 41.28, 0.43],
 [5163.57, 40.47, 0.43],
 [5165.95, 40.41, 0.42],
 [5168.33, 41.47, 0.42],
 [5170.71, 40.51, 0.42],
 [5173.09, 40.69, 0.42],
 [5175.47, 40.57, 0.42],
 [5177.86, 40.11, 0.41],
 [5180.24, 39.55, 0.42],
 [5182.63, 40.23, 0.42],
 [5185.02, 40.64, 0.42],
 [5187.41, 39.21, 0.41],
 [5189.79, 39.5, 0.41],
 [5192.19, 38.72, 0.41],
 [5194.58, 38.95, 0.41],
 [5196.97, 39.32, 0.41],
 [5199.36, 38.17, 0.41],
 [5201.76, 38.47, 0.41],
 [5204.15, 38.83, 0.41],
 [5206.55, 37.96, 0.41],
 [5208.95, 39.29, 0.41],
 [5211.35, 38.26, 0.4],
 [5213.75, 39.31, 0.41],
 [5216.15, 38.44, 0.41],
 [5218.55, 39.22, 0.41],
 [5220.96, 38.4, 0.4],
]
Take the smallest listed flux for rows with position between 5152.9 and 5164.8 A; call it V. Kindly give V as 40.11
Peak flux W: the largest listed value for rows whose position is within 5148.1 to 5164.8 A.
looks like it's 41.62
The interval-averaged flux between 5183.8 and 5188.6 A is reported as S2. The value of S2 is 39.9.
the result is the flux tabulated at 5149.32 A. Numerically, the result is 41.62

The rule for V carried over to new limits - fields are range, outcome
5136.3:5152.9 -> 41.07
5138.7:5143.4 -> 41.44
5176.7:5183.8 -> 39.55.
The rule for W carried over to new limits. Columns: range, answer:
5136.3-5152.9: 42.02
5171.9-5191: 40.69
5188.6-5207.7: 39.5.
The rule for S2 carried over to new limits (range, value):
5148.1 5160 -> 40.9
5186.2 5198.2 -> 39.2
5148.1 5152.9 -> 41.3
